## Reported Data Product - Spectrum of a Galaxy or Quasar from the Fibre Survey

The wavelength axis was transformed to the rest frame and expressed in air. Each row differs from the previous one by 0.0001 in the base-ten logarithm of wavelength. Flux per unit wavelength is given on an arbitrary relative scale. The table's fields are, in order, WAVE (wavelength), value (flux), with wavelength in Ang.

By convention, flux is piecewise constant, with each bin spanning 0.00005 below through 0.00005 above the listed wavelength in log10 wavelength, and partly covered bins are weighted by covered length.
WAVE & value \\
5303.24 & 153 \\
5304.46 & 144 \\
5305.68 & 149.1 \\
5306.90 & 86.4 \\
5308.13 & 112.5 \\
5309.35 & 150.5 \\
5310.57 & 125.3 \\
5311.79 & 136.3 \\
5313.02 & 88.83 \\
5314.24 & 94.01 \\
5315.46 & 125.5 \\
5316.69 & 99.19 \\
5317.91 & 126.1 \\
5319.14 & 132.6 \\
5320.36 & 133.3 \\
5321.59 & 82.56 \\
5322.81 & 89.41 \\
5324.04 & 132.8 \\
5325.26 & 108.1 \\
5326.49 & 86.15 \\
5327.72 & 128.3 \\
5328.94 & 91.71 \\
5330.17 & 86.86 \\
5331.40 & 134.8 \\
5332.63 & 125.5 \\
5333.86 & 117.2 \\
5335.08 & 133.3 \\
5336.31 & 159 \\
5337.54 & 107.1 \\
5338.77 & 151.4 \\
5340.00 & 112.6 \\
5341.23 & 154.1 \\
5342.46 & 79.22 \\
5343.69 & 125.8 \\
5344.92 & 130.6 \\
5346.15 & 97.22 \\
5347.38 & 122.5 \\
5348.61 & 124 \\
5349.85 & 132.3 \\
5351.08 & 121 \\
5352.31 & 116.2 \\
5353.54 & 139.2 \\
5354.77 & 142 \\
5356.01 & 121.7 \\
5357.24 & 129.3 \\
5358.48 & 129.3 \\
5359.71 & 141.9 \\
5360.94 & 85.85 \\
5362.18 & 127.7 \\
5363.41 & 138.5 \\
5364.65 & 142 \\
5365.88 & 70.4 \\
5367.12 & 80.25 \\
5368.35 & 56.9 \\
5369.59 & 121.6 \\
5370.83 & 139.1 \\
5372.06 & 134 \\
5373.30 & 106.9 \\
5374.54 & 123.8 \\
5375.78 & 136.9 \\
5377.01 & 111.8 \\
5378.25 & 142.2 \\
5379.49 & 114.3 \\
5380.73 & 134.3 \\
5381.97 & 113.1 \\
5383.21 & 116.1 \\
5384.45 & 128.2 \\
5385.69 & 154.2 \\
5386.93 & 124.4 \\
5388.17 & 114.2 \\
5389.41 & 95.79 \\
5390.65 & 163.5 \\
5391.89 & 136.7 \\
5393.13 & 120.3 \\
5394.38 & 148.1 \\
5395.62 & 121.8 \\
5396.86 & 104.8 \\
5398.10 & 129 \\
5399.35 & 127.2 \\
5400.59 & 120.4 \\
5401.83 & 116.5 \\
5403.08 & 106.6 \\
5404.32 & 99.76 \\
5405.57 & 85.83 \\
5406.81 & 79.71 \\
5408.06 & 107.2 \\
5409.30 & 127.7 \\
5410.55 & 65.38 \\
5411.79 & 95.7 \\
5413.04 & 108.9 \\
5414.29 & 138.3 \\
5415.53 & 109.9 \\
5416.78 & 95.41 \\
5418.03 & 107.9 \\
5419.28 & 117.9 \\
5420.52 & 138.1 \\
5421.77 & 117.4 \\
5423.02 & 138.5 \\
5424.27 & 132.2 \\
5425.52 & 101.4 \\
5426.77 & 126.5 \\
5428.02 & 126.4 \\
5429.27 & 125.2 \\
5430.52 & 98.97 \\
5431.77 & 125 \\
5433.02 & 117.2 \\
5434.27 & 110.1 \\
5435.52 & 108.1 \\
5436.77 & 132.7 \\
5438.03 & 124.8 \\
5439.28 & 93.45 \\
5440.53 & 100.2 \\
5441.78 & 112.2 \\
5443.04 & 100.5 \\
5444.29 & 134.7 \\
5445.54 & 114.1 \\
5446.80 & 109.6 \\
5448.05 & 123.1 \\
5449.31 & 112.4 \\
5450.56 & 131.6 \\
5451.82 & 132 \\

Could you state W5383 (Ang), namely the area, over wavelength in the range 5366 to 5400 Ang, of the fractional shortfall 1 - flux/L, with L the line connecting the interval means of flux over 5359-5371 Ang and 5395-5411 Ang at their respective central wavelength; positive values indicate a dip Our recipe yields -4.0 Ang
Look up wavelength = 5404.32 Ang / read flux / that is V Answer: 99.76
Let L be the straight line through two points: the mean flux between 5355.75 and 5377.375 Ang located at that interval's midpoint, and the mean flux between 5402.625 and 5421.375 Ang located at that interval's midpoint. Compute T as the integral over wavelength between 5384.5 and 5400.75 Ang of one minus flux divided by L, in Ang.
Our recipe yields -2.6 Ang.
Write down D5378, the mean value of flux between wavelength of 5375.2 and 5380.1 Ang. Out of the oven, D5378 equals 126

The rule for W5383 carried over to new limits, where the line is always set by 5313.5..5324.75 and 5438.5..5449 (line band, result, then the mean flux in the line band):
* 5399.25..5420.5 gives 0.90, 107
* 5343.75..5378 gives -2.31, 120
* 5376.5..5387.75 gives -1.46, 126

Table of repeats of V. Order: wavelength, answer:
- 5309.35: 150.5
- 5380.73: 134.3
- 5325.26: 108.1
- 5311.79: 136.3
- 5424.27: 132.2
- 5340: 112.6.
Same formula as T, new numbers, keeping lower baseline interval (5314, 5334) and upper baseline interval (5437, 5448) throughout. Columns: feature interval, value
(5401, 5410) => 0.7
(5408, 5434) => -0.7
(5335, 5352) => -2.0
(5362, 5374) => 0.1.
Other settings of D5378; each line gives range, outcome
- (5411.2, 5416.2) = 113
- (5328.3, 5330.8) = 90.1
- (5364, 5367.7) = 97.9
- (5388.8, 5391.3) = 130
